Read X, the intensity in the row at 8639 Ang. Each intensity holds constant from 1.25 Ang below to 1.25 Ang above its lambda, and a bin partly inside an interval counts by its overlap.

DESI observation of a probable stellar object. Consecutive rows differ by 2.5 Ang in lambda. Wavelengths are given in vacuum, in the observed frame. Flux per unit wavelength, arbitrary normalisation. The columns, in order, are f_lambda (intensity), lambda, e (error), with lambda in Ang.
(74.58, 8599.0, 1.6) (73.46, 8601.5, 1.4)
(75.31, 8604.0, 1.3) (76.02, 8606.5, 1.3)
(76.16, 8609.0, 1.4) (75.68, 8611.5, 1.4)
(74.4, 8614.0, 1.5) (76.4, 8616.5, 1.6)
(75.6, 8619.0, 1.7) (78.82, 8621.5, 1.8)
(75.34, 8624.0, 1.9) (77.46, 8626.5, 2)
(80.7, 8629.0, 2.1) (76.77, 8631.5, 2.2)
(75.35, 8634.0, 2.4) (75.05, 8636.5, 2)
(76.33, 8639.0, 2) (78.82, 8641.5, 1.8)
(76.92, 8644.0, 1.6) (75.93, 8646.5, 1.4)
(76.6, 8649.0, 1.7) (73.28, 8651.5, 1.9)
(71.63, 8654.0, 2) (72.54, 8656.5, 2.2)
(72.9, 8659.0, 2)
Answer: 76.33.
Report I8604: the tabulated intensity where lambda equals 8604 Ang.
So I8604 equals 75.31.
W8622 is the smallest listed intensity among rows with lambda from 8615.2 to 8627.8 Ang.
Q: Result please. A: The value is 75.34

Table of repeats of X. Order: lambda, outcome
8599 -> 74.58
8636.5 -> 75.05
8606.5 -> 76.02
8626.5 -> 77.46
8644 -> 76.92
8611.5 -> 75.68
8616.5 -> 76.4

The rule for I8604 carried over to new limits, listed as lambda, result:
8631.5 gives 76.77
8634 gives 75.35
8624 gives 75.34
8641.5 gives 78.82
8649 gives 76.6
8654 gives 71.63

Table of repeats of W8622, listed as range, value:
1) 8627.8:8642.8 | 75.05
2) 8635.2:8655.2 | 71.63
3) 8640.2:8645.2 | 76.92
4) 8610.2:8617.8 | 74.4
